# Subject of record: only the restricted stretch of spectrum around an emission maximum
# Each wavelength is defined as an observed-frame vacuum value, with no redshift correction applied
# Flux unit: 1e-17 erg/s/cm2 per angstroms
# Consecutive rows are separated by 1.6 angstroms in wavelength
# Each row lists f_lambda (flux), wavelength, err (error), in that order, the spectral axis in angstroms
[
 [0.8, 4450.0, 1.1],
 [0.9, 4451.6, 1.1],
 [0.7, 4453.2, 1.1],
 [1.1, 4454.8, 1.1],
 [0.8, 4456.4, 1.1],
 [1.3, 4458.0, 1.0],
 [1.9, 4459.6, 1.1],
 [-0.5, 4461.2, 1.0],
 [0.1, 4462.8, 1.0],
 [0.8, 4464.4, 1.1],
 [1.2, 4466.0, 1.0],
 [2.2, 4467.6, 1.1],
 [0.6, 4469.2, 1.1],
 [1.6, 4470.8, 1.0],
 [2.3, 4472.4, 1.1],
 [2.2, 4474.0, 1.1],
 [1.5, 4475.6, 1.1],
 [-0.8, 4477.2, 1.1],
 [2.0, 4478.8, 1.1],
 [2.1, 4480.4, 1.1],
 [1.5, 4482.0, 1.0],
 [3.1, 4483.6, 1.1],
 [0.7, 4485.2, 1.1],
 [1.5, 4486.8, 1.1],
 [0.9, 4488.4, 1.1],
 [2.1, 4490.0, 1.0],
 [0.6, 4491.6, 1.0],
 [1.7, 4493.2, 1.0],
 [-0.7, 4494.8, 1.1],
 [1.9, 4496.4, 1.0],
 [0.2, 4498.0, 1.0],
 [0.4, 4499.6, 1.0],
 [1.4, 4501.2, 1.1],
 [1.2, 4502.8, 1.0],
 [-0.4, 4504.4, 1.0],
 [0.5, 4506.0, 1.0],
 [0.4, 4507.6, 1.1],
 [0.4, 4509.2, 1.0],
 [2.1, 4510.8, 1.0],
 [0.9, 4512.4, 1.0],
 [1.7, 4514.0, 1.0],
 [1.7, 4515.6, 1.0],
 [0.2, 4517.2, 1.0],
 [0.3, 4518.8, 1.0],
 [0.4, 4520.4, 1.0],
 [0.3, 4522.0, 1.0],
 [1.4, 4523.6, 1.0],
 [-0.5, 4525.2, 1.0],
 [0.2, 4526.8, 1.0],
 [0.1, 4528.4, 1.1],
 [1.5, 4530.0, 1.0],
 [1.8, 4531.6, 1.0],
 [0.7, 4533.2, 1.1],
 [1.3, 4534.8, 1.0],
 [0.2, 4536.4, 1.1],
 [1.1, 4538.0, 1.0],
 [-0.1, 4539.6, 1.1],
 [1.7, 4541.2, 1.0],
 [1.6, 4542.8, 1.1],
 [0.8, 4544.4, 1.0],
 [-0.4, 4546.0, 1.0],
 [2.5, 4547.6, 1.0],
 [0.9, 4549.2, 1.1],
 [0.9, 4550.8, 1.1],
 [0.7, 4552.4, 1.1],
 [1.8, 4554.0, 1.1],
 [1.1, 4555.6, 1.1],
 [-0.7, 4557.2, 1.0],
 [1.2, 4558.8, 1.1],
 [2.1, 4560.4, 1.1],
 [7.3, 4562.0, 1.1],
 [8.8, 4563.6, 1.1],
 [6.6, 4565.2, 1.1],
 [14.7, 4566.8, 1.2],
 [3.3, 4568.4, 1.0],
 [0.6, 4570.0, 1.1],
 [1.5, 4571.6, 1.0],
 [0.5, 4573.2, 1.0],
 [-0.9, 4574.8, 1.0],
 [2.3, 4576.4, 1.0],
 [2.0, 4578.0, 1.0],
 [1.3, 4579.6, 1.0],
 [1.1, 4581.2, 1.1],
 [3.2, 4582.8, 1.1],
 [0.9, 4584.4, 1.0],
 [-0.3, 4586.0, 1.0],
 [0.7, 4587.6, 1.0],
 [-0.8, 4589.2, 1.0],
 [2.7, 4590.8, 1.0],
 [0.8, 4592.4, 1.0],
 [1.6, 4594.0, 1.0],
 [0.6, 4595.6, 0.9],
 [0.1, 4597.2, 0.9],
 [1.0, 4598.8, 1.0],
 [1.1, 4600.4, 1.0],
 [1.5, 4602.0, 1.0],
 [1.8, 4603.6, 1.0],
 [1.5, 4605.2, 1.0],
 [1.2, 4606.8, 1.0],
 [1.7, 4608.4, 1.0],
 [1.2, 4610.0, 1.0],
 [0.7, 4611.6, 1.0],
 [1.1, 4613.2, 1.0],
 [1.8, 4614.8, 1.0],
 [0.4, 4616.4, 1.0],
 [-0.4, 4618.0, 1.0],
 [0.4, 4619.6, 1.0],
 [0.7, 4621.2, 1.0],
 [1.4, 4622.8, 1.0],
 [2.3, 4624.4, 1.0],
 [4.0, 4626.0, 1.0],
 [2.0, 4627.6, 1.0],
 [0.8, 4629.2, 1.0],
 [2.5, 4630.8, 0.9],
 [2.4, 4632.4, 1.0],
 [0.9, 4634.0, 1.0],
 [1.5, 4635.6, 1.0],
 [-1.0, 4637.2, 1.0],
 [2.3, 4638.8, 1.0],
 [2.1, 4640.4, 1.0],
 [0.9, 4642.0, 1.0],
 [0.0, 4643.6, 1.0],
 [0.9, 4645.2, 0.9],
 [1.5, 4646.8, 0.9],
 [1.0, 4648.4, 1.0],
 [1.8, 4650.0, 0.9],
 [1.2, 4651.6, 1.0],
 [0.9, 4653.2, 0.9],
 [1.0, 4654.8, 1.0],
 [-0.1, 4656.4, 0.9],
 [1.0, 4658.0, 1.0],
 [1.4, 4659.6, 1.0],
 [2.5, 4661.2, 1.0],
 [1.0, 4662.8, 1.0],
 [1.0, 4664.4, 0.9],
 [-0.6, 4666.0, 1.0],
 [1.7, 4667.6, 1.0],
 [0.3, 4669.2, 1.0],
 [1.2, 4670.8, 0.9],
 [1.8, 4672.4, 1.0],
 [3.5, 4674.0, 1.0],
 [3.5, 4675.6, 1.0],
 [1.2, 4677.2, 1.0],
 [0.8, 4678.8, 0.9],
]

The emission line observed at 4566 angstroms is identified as [O II]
